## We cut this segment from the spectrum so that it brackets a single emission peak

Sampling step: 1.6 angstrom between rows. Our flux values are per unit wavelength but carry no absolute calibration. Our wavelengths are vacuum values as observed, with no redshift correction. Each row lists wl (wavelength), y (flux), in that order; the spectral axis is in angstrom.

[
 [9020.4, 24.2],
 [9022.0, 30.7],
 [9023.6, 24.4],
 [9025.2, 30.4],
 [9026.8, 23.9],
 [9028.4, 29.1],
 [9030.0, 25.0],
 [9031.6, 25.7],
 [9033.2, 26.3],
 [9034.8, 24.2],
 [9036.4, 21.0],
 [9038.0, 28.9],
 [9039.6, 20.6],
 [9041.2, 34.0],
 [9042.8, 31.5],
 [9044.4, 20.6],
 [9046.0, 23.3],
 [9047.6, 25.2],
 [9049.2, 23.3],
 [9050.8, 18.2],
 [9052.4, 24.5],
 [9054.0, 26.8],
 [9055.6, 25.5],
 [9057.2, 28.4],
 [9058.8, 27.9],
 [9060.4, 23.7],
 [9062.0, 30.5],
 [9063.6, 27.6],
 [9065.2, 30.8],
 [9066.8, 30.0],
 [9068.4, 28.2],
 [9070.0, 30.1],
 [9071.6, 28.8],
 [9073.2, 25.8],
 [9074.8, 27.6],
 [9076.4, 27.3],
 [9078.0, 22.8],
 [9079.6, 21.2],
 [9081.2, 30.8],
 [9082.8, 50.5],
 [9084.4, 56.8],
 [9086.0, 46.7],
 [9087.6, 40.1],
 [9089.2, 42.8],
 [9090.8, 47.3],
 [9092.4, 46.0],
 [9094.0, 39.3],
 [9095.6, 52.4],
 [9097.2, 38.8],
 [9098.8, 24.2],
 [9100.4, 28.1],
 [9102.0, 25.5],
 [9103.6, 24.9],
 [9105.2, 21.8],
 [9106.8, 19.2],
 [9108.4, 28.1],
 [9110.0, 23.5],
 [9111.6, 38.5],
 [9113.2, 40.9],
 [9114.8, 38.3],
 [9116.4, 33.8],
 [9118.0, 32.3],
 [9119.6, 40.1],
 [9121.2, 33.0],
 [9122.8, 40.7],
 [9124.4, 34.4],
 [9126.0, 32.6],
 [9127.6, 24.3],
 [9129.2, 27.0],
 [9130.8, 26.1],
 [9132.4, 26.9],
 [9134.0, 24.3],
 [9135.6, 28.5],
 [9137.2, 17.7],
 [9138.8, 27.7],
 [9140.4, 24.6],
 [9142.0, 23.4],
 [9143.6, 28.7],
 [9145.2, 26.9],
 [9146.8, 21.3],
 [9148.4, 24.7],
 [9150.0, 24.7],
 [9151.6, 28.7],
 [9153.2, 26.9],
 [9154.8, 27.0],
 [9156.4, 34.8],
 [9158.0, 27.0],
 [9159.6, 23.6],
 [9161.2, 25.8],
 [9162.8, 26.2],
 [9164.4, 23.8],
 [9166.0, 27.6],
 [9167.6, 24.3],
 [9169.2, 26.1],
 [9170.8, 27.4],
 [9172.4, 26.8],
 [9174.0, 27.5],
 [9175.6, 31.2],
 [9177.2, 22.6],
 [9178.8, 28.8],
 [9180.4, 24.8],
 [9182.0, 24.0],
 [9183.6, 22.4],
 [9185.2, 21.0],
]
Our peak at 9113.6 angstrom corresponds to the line [N II] 6583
